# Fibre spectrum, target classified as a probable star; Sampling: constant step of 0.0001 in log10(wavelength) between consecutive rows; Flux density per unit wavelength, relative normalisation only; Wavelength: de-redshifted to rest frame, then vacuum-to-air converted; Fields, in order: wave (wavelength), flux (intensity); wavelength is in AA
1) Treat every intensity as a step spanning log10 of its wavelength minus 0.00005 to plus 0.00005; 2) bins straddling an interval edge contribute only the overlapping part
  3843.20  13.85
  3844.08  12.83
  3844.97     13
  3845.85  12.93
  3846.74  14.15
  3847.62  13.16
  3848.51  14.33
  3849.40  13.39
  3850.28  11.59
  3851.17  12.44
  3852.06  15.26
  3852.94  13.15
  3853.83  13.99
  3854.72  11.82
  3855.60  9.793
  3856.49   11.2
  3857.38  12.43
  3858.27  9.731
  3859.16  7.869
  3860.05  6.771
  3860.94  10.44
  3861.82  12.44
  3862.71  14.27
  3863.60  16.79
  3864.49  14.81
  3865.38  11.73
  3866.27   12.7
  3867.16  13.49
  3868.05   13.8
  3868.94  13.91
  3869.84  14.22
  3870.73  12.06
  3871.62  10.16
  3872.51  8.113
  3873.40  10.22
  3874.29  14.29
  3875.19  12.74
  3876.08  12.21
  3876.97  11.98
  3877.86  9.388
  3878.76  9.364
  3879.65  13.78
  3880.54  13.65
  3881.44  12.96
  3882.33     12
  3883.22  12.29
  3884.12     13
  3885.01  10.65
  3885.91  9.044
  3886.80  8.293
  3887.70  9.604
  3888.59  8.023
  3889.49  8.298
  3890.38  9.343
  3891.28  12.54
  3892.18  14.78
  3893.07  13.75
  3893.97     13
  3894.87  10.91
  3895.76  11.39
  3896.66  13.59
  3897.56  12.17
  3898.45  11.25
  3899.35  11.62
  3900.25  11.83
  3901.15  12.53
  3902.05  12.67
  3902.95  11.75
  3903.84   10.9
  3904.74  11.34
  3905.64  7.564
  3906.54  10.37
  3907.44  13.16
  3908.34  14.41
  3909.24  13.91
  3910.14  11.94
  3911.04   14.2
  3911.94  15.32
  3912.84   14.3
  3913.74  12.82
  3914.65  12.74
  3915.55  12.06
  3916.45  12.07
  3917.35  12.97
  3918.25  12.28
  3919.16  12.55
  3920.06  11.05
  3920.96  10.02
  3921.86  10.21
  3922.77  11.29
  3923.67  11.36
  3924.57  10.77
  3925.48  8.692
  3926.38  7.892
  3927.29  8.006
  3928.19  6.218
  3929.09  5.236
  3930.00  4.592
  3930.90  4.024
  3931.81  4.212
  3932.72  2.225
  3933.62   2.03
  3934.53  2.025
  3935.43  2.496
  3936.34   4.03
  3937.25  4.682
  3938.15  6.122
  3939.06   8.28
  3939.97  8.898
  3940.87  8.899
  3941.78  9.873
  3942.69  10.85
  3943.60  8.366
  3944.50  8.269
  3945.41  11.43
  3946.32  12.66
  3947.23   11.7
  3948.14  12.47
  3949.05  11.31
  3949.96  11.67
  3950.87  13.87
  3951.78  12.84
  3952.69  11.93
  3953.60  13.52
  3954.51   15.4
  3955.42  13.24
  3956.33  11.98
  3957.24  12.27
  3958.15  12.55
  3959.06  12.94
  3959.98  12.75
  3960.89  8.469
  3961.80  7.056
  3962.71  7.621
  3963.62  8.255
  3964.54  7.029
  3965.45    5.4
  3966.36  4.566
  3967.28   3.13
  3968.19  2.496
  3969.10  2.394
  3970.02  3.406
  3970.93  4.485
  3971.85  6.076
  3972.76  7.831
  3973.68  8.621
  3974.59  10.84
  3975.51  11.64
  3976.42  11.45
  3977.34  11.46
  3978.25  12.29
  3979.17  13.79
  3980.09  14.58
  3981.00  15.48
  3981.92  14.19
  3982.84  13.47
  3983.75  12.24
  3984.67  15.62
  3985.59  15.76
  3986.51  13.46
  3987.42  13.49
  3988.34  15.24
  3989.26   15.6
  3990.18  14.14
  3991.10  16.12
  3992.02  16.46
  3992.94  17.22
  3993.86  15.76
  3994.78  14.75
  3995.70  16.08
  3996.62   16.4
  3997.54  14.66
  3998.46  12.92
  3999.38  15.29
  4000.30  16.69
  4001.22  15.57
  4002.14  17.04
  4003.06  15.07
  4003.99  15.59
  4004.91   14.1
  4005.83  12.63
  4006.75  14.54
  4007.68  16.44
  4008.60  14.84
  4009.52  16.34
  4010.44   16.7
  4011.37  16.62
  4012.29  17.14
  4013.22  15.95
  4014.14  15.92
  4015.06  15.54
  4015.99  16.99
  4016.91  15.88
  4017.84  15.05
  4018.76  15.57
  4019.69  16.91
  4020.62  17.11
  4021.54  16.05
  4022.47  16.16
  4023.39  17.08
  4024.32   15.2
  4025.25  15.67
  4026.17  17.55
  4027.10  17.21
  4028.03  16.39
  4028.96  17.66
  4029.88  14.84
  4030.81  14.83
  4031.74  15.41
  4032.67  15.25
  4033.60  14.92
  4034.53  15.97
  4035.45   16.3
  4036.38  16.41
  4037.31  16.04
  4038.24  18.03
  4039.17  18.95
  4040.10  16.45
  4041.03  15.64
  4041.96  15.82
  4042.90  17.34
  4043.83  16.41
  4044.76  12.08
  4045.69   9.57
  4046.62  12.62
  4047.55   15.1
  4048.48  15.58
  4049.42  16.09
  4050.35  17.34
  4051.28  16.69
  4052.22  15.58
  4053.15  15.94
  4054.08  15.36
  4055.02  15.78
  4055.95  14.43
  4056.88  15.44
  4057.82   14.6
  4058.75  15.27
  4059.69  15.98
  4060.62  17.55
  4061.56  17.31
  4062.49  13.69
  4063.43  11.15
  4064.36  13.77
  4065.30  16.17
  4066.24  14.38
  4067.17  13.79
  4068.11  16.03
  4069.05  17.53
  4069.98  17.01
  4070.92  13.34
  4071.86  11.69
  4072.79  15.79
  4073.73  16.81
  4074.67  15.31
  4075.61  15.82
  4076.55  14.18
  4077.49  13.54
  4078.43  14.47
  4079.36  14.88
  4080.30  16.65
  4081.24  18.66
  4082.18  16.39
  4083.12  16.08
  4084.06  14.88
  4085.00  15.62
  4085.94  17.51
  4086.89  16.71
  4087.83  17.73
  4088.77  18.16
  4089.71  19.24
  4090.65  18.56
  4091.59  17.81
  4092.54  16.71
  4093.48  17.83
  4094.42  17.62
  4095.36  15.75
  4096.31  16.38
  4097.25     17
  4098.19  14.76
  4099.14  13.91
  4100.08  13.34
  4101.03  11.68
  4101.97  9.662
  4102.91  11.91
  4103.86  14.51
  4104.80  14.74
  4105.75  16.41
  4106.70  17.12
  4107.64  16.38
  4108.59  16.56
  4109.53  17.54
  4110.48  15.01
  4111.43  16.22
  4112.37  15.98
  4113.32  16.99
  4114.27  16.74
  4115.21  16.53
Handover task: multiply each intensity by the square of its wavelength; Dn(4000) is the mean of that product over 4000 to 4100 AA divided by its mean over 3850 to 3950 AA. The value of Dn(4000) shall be 1.59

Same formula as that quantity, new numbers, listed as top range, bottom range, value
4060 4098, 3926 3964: 1.92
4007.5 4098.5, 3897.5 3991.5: 1.63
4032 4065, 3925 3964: 1.83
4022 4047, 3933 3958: 1.71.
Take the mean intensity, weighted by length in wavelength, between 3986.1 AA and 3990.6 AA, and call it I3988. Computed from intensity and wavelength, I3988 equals 14.4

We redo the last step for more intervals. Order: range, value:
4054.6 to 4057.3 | 15.2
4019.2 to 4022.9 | 16.5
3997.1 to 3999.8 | 14.3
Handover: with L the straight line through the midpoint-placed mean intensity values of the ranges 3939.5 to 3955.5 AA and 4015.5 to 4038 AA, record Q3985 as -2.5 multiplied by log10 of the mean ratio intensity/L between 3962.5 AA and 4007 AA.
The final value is 0.144 mag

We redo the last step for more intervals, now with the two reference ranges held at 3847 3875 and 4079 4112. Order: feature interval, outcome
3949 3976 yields 0.45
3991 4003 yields -0.09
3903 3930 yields 0.18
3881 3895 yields 0.14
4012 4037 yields -0.09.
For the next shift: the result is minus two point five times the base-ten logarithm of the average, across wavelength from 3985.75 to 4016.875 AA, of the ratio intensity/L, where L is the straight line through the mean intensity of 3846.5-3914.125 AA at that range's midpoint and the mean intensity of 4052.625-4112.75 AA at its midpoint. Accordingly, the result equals -0.10 mag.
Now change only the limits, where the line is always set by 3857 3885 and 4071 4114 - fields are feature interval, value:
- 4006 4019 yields -0.11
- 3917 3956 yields 0.40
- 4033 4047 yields -0.05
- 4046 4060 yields -0.02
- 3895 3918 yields 0.03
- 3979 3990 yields -0.04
